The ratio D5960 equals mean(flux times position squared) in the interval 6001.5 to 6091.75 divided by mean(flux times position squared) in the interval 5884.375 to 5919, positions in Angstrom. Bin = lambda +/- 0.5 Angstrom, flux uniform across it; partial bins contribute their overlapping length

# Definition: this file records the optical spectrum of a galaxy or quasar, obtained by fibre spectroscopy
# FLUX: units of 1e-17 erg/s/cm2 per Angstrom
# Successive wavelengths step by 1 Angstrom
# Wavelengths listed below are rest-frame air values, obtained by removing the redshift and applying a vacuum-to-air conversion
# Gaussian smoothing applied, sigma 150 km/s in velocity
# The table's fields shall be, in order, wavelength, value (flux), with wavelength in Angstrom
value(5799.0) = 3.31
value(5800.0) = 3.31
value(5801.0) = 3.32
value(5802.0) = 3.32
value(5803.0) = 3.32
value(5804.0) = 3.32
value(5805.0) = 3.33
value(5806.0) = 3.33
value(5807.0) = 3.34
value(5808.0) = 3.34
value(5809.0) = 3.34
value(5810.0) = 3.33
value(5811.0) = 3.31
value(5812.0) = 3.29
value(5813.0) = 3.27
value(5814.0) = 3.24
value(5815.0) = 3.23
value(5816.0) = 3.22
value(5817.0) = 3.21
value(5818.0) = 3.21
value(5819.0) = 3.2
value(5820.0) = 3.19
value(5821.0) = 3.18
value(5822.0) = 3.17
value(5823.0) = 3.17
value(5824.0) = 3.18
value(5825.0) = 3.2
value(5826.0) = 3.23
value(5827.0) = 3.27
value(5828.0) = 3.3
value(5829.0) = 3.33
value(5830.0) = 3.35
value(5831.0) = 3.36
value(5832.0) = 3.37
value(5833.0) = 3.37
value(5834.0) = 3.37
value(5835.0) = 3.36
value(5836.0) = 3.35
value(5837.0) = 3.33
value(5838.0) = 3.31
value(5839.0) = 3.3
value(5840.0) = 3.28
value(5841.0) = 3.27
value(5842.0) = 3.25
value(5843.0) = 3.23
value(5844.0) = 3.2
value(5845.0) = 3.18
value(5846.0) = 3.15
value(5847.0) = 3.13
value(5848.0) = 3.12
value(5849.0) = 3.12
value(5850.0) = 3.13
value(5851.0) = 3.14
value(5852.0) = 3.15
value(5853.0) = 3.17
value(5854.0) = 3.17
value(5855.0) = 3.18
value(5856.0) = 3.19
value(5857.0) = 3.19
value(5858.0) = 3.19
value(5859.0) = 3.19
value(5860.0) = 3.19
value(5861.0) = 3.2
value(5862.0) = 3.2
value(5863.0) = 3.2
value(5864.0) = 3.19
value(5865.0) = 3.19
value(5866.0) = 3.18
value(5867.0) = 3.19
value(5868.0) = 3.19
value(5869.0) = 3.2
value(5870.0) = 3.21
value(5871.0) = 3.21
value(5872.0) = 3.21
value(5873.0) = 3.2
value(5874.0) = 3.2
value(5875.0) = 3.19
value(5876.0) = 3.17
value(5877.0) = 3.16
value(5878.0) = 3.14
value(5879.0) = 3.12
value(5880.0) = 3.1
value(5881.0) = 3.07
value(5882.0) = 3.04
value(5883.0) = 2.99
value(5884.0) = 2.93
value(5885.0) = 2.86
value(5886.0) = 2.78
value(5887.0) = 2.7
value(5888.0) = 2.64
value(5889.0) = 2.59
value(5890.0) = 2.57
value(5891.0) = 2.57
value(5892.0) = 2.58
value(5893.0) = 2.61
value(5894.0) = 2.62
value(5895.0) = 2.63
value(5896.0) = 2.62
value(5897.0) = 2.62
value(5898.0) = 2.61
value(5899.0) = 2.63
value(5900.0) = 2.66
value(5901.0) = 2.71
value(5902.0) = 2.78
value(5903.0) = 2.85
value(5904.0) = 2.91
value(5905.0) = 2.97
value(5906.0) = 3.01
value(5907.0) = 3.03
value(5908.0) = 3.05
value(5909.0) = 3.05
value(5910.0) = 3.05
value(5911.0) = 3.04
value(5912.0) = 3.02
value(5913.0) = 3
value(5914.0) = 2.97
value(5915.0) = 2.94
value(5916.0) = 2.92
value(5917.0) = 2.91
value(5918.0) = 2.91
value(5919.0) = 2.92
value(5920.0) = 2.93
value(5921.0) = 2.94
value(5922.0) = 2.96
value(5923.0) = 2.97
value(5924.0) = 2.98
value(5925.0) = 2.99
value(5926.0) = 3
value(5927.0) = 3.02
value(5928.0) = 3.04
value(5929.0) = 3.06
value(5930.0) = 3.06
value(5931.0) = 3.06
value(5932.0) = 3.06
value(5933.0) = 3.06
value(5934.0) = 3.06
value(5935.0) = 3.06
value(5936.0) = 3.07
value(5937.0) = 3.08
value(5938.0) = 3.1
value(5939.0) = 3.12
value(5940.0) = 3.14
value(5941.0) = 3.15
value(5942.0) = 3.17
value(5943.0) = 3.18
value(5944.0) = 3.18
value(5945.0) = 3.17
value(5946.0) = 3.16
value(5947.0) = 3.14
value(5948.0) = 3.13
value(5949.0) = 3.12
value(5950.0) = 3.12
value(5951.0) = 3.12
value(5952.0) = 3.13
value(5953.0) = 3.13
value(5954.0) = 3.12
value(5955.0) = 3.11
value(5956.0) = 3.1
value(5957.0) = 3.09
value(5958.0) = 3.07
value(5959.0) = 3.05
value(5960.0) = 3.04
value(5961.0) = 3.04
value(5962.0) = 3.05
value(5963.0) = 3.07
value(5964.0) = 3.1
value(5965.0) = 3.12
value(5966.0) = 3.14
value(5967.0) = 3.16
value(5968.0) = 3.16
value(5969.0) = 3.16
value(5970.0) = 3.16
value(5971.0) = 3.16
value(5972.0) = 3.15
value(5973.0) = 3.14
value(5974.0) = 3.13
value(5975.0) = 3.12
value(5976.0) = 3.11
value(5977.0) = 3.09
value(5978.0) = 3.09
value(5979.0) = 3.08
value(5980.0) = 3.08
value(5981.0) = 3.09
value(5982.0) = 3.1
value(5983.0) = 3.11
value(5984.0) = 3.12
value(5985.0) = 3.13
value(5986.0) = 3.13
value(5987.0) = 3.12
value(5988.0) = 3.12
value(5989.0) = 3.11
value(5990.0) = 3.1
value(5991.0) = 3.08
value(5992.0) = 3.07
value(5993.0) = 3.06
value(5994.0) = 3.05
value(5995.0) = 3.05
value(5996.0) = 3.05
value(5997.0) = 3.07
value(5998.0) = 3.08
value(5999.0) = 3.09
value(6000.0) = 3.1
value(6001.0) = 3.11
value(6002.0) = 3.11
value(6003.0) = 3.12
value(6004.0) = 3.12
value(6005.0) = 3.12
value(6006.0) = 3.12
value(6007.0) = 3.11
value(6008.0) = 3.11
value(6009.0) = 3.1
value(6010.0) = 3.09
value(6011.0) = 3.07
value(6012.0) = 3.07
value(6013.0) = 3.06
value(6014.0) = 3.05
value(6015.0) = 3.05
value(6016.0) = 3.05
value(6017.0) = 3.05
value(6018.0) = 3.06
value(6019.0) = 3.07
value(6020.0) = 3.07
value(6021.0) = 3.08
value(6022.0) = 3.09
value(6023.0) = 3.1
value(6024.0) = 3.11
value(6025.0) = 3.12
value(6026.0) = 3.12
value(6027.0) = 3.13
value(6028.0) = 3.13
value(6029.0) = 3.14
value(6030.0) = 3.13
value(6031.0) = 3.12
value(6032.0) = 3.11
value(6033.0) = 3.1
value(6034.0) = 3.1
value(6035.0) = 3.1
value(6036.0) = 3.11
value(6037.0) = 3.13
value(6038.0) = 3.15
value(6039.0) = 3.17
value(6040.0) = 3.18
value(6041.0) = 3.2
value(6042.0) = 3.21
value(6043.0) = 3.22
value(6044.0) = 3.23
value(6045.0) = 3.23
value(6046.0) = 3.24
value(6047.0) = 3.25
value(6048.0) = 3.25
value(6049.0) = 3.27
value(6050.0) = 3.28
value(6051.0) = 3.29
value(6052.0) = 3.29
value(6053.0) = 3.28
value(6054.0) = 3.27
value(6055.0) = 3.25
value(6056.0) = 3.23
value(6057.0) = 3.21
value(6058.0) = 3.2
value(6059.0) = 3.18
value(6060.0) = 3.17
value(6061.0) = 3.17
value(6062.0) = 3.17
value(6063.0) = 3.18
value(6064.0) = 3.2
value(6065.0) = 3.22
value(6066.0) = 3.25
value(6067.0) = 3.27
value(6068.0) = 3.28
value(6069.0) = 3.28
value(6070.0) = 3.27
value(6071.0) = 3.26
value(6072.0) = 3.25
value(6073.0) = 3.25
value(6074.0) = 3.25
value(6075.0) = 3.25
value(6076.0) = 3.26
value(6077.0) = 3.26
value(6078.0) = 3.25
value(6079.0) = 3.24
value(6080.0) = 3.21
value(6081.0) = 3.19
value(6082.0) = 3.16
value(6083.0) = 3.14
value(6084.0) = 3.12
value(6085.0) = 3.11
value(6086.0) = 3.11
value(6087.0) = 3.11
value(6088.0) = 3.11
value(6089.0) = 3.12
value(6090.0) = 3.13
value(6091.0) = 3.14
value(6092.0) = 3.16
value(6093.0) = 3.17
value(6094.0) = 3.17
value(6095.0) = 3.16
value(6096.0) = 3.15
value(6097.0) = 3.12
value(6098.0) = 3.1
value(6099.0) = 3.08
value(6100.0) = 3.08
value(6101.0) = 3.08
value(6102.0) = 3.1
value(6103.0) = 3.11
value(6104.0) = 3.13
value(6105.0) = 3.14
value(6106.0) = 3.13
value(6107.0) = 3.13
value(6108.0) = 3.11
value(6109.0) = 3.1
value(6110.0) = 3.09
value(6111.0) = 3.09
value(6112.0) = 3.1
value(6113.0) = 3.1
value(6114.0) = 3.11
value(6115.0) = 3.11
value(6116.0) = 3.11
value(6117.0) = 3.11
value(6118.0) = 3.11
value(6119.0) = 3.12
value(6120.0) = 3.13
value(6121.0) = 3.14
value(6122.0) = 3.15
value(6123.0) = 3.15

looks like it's 1.2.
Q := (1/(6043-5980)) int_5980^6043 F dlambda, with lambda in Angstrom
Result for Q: 3.1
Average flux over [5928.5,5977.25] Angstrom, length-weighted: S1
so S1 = 3.11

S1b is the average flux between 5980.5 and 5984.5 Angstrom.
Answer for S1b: 3.1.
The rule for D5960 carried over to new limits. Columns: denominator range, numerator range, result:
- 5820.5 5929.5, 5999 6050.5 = 1.08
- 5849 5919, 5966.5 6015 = 1.08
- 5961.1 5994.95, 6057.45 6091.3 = 1.06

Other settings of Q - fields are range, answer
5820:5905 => 3.08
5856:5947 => 3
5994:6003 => 3.08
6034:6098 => 3.2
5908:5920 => 2.98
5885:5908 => 2.72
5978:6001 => 3.09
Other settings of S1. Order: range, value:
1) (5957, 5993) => 3.11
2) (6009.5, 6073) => 3.17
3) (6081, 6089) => 3.13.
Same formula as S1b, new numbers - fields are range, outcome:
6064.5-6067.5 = 3.25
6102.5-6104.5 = 3.12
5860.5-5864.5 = 3.2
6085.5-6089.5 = 3.11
